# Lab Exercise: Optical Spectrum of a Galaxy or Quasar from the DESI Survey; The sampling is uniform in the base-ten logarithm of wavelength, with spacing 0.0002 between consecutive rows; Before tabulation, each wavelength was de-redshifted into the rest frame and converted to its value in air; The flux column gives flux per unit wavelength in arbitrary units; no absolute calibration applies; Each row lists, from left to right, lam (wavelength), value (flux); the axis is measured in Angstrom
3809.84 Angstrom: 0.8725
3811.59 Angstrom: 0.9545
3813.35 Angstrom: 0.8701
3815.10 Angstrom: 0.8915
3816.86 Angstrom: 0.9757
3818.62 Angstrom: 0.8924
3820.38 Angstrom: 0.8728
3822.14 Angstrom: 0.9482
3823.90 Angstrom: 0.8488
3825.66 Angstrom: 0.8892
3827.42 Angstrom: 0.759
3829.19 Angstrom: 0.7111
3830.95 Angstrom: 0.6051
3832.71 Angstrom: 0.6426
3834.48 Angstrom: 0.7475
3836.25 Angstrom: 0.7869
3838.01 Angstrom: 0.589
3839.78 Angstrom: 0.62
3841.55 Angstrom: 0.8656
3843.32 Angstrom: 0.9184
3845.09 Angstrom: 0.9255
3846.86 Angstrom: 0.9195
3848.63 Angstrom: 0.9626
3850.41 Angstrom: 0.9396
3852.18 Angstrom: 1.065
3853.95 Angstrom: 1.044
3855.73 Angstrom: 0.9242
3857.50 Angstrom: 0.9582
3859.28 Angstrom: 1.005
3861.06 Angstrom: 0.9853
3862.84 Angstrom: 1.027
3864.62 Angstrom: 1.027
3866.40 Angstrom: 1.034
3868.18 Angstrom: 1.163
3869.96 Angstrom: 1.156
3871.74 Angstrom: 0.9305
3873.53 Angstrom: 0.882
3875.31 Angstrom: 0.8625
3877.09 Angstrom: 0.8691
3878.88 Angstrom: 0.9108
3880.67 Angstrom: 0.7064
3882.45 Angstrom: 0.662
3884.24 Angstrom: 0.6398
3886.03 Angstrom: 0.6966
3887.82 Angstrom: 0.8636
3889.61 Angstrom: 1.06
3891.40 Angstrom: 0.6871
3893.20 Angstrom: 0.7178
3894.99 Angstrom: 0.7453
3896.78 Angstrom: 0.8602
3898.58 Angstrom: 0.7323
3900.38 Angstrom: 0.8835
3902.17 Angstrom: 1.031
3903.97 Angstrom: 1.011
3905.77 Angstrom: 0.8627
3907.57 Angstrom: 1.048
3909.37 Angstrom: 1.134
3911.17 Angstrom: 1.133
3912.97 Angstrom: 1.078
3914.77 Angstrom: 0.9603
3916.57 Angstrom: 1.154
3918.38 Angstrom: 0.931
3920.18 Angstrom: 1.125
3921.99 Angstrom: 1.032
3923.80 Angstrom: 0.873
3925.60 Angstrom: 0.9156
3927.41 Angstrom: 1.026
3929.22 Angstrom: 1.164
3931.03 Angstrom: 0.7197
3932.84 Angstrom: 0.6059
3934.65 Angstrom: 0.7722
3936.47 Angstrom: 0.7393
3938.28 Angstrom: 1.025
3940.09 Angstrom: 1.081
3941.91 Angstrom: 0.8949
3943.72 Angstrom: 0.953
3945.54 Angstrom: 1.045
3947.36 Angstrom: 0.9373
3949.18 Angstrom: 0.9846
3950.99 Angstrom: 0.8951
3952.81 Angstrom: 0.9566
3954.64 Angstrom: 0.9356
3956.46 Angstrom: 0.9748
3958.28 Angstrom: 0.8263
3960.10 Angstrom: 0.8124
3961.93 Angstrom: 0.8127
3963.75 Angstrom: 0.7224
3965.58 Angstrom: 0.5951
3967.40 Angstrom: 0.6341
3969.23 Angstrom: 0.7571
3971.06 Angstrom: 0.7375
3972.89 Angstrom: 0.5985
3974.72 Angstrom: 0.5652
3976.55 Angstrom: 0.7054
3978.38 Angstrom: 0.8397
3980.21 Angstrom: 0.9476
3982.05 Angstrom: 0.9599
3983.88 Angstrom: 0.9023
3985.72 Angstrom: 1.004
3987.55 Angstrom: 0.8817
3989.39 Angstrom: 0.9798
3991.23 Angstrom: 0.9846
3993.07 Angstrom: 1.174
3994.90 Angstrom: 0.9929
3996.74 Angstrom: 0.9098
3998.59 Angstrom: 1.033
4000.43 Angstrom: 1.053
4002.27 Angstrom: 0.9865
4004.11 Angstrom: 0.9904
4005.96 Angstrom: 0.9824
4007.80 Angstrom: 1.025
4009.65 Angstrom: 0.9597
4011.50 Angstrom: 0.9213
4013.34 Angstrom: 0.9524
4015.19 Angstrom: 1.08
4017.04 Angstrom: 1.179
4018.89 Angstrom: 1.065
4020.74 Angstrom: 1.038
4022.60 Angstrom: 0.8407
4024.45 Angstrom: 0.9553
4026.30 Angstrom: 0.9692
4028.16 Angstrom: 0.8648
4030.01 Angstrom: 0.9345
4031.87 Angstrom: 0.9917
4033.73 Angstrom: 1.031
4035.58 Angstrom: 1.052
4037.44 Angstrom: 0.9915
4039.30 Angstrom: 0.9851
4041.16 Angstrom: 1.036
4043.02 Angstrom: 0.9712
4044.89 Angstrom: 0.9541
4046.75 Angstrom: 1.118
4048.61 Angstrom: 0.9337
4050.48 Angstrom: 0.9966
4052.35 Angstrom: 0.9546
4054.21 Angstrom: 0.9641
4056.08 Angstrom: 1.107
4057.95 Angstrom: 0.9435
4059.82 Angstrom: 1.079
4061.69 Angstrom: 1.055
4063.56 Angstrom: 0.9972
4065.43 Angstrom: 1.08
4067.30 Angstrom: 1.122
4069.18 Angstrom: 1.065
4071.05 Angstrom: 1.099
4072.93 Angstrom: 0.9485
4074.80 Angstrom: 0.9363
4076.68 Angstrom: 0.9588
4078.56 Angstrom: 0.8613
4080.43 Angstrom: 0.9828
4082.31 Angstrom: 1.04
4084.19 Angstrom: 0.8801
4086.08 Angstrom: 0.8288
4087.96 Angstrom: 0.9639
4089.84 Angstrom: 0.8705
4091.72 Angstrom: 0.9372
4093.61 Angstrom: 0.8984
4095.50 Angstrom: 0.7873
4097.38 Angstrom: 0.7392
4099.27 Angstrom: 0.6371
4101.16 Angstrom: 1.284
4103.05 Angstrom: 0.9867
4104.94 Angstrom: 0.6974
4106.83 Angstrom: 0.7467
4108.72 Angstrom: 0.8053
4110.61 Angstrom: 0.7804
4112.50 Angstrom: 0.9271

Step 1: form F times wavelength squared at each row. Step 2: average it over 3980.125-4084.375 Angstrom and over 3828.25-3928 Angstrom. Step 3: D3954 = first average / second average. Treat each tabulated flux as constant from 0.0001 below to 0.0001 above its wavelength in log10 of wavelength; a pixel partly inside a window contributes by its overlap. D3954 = 1.2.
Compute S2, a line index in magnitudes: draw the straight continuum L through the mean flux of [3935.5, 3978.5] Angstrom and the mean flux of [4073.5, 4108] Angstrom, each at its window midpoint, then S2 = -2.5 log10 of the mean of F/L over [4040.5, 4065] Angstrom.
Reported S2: -0.16 mag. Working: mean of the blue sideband 0.834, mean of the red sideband 0.891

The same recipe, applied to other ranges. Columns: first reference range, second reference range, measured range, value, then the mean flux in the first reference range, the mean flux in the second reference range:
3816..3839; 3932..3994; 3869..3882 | -0.10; 0.789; 0.86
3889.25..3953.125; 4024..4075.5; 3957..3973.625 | 0.30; 0.937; 1.01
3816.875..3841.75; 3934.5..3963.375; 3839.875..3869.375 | -0.21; 0.774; 0.915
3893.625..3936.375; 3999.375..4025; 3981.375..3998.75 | 0.01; 0.941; 1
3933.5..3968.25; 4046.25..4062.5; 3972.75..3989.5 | 0.09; 0.872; 1.01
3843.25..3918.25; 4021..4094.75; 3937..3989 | 0.12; 0.933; 0.979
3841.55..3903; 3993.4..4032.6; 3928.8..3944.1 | 0.08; 0.905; 0.99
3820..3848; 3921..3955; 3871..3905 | 0.04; 0.791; 0.924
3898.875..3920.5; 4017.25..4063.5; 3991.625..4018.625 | -0.02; 1.02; 0.996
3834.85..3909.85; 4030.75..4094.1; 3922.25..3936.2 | 0.07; 0.896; 0.99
